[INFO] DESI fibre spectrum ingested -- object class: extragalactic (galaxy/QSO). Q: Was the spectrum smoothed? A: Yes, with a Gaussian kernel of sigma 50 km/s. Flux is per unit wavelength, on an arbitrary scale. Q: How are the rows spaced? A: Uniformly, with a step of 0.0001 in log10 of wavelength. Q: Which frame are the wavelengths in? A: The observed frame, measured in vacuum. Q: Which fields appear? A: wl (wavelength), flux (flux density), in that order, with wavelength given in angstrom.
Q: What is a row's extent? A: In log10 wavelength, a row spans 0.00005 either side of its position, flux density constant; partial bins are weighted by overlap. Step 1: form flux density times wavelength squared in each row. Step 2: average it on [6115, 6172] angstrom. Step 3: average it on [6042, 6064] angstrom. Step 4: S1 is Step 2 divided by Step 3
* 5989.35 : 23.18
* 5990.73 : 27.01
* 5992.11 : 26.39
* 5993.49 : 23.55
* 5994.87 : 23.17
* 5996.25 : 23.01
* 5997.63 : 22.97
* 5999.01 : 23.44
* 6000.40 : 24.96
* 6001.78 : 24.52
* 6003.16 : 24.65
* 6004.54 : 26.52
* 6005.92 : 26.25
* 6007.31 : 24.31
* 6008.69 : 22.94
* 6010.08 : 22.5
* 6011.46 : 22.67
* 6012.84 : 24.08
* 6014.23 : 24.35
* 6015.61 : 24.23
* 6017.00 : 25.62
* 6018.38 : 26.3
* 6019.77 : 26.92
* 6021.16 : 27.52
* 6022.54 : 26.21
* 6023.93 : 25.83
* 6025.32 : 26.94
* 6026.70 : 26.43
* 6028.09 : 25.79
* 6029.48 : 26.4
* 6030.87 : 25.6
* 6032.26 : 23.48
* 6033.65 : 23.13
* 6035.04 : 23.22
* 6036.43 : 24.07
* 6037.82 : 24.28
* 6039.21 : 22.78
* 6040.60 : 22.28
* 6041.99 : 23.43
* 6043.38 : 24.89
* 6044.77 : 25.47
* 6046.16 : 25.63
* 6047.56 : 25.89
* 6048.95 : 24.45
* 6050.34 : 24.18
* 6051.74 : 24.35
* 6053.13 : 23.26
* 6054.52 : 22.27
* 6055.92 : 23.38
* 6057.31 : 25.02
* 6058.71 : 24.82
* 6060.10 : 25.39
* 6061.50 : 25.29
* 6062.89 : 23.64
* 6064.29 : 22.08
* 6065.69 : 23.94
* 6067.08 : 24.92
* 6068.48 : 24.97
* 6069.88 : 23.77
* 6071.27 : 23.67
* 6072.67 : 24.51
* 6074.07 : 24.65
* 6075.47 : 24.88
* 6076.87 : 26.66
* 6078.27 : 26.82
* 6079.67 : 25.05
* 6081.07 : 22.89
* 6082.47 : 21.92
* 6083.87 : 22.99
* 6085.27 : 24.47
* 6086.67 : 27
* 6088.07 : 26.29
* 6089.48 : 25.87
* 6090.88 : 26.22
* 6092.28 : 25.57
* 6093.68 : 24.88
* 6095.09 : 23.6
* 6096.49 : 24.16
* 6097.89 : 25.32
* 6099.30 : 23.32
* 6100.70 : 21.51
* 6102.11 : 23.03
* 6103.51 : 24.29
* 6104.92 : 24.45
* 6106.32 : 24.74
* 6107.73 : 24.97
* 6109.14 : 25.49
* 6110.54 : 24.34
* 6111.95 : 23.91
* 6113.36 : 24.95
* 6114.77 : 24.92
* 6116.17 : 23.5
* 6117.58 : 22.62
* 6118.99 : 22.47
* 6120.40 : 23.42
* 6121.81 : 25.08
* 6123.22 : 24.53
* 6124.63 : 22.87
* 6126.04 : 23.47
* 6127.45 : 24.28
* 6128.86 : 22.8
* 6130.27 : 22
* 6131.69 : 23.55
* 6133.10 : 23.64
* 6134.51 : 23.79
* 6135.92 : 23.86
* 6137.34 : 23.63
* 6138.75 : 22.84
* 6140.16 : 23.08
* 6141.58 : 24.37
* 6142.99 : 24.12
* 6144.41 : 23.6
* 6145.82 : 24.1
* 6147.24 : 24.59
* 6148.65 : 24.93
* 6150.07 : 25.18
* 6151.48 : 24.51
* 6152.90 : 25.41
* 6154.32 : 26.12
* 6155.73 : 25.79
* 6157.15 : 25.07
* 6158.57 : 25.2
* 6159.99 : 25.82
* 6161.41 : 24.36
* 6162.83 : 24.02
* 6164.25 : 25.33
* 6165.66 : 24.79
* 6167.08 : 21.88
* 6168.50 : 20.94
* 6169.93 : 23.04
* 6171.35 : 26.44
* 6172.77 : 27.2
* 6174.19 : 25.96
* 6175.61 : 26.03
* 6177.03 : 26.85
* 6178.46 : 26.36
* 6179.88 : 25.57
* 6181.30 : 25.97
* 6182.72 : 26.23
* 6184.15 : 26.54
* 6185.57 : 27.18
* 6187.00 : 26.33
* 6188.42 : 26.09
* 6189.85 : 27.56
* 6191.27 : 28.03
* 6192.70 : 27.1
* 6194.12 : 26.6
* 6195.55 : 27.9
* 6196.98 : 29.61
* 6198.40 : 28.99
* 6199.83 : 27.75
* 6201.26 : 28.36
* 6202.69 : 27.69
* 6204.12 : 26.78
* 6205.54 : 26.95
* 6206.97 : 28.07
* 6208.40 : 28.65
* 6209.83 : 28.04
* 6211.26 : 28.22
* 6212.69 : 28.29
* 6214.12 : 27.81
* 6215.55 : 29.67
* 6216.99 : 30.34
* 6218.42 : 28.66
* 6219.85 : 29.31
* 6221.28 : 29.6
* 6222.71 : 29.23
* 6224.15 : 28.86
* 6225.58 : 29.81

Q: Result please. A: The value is 1.0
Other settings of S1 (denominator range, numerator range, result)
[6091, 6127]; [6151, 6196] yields 1.09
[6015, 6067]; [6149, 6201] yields 1.10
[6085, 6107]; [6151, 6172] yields 1.02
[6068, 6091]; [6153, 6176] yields 1.03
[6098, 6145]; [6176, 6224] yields 1.20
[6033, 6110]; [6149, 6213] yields 1.12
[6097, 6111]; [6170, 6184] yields 1.11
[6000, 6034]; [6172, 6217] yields 1.16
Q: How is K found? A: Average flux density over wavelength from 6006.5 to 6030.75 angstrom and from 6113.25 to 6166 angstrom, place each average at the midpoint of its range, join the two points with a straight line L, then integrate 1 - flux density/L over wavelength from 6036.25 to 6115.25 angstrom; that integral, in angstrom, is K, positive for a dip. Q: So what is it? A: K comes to 1.0 angstrom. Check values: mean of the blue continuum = 25.2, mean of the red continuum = 24.2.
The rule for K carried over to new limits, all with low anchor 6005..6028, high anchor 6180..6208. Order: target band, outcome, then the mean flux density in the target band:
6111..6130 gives 2.0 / 23.7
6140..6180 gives 3.1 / 24.9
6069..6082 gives 0.6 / 24.7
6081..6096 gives 0.8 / 24.8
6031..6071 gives 2.4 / 24.1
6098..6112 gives 1.2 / 24.1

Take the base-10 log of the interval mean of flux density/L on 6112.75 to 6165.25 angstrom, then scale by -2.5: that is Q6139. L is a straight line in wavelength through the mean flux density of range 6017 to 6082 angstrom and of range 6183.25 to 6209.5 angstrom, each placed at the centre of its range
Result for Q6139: 0.10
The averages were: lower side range 24.7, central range 24.2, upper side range 27.6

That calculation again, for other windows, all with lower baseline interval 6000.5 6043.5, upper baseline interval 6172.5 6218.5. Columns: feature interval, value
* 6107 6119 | 0.085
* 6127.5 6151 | 0.122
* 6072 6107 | 0.053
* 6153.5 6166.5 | 0.075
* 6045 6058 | 0.041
